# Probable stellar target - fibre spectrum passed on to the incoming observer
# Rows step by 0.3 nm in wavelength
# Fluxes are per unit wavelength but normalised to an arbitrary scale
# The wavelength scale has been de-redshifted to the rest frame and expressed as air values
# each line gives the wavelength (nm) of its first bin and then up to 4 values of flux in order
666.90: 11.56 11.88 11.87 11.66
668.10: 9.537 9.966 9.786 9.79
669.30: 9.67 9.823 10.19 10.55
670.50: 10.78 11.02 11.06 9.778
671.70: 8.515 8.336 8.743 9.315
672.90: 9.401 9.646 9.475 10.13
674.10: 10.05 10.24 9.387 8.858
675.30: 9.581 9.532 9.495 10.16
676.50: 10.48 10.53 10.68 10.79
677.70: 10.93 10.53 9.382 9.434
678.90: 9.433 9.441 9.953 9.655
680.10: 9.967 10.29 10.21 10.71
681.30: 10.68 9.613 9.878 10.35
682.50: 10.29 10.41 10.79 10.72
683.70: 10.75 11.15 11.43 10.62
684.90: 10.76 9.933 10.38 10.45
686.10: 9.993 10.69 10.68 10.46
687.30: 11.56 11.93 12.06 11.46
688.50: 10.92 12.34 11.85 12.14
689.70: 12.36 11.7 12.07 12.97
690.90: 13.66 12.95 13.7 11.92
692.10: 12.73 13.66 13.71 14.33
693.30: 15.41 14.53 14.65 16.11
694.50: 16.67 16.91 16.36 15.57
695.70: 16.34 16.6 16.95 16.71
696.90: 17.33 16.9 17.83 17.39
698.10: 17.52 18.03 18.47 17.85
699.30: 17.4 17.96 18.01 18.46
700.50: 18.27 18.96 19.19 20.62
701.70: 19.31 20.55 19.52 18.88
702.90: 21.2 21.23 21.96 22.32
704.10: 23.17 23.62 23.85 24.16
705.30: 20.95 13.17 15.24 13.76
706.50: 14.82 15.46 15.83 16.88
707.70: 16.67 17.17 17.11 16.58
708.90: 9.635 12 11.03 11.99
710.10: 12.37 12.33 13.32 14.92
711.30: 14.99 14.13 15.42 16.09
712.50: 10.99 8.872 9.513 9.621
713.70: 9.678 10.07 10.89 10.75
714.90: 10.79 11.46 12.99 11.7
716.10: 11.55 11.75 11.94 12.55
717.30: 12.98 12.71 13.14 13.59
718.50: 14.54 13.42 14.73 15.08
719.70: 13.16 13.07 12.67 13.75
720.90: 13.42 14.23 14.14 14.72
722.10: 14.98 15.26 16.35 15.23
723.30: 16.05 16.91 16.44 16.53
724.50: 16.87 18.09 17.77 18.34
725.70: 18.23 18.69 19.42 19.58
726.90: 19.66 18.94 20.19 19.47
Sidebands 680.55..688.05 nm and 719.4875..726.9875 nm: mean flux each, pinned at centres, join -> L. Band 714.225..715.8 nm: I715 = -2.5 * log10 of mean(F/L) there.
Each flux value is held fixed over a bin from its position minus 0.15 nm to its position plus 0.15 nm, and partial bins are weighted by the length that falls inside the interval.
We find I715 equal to 0.29 mag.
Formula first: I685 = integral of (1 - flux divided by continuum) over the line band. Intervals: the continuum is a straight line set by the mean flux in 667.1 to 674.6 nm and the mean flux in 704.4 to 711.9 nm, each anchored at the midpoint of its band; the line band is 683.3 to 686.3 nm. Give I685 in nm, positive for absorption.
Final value 0.36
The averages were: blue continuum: 10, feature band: 10.6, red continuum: 15.5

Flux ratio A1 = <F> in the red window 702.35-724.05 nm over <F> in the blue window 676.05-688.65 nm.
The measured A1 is 1.40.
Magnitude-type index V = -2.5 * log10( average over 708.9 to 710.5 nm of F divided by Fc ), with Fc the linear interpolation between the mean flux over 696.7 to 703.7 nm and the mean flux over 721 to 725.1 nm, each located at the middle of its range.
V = 0.44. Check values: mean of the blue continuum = 18.8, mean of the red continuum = 15.9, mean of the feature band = 11.7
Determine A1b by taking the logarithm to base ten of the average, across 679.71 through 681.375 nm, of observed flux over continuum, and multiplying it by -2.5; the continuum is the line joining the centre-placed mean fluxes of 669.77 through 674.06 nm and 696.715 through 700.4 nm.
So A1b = 0.20 mag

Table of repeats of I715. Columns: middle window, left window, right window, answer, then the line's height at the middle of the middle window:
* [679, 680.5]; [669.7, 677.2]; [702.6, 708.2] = 0.18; 11.6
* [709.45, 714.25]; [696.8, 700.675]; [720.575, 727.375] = 0.38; 17.3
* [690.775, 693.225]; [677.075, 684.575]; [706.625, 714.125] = -0.17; 11.4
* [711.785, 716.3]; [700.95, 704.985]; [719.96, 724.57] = 0.48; 17.7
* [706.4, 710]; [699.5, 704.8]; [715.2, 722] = 0.22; 17.8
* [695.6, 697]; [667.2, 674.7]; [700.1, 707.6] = 0.02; 17.1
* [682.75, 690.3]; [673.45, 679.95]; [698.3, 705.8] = 0.23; 13.8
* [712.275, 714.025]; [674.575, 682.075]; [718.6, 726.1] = 0.39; 14.3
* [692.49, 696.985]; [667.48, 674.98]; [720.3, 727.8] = -0.22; 13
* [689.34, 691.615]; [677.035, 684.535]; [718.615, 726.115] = -0.11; 11.5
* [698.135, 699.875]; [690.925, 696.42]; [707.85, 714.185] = -0.25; 14.2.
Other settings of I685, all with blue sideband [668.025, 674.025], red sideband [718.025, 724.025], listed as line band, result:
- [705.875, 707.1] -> -0.16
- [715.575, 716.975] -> 0.22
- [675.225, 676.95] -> 0.05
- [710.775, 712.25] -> -0.14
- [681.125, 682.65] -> 0.09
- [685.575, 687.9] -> 0.08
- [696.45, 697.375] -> -0.36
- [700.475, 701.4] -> -0.48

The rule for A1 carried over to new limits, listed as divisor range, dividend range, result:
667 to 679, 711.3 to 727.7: 1.43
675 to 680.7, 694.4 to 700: 1.72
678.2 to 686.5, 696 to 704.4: 1.85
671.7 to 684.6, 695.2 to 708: 1.84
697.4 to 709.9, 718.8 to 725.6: 0.85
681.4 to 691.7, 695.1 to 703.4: 1.62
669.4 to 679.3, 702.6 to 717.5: 1.50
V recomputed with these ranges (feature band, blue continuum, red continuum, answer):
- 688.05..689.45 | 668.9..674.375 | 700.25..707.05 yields 0.27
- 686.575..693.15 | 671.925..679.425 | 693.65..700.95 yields 0.19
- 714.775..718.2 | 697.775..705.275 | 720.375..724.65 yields 0.33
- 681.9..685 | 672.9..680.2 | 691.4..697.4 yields 0.13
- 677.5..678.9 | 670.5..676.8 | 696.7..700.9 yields 0.12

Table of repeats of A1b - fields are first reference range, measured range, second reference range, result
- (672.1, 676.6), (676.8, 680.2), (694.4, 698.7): 0.10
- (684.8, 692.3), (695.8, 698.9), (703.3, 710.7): -0.23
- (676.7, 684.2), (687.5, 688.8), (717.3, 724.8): -0.05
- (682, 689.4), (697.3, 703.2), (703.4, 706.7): -0.08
